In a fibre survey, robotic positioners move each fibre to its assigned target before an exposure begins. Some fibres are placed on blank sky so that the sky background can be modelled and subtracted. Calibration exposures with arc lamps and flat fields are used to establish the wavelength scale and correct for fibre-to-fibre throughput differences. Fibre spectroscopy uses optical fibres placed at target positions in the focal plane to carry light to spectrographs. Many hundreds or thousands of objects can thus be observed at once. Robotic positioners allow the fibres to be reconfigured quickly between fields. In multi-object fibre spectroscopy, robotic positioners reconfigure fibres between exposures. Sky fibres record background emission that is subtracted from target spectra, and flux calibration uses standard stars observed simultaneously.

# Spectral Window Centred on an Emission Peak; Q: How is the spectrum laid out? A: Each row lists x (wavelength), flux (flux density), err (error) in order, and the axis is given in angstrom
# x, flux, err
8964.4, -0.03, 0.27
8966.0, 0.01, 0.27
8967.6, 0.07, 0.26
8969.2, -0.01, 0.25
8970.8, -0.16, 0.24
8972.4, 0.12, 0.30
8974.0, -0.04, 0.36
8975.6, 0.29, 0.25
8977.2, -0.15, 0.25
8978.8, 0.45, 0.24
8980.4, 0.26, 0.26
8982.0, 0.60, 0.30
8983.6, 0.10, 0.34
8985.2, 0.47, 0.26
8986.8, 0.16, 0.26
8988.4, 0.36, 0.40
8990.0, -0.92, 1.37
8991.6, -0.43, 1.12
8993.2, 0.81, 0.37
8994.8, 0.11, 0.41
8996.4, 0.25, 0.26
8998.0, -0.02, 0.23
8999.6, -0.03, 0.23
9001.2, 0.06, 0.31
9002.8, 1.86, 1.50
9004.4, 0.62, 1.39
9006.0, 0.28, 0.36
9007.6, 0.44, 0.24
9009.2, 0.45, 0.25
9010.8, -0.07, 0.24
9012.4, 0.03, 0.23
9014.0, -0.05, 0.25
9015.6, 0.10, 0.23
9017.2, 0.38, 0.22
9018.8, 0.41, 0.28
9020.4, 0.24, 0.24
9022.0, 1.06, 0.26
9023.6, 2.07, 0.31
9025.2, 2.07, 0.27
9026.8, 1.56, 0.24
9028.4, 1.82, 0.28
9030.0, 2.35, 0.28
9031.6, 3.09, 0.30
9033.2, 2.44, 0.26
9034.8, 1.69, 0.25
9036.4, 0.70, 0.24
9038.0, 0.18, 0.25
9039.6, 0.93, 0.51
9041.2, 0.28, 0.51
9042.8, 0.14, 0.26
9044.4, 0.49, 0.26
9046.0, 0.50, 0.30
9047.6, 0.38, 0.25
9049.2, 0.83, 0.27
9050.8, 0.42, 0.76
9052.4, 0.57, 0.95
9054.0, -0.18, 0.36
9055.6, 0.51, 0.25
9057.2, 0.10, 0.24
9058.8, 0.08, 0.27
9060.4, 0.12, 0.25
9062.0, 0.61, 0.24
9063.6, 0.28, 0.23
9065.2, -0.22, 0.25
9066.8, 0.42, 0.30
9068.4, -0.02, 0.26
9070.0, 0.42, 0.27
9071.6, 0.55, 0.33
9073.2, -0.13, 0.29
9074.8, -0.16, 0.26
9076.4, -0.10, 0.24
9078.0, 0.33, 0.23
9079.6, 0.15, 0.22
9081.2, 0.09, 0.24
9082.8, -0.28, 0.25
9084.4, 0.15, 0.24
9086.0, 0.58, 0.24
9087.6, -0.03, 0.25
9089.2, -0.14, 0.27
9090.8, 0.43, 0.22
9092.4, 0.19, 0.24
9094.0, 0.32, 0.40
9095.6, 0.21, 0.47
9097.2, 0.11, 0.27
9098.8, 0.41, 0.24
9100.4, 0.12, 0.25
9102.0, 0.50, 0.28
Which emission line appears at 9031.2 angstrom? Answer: [O II]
